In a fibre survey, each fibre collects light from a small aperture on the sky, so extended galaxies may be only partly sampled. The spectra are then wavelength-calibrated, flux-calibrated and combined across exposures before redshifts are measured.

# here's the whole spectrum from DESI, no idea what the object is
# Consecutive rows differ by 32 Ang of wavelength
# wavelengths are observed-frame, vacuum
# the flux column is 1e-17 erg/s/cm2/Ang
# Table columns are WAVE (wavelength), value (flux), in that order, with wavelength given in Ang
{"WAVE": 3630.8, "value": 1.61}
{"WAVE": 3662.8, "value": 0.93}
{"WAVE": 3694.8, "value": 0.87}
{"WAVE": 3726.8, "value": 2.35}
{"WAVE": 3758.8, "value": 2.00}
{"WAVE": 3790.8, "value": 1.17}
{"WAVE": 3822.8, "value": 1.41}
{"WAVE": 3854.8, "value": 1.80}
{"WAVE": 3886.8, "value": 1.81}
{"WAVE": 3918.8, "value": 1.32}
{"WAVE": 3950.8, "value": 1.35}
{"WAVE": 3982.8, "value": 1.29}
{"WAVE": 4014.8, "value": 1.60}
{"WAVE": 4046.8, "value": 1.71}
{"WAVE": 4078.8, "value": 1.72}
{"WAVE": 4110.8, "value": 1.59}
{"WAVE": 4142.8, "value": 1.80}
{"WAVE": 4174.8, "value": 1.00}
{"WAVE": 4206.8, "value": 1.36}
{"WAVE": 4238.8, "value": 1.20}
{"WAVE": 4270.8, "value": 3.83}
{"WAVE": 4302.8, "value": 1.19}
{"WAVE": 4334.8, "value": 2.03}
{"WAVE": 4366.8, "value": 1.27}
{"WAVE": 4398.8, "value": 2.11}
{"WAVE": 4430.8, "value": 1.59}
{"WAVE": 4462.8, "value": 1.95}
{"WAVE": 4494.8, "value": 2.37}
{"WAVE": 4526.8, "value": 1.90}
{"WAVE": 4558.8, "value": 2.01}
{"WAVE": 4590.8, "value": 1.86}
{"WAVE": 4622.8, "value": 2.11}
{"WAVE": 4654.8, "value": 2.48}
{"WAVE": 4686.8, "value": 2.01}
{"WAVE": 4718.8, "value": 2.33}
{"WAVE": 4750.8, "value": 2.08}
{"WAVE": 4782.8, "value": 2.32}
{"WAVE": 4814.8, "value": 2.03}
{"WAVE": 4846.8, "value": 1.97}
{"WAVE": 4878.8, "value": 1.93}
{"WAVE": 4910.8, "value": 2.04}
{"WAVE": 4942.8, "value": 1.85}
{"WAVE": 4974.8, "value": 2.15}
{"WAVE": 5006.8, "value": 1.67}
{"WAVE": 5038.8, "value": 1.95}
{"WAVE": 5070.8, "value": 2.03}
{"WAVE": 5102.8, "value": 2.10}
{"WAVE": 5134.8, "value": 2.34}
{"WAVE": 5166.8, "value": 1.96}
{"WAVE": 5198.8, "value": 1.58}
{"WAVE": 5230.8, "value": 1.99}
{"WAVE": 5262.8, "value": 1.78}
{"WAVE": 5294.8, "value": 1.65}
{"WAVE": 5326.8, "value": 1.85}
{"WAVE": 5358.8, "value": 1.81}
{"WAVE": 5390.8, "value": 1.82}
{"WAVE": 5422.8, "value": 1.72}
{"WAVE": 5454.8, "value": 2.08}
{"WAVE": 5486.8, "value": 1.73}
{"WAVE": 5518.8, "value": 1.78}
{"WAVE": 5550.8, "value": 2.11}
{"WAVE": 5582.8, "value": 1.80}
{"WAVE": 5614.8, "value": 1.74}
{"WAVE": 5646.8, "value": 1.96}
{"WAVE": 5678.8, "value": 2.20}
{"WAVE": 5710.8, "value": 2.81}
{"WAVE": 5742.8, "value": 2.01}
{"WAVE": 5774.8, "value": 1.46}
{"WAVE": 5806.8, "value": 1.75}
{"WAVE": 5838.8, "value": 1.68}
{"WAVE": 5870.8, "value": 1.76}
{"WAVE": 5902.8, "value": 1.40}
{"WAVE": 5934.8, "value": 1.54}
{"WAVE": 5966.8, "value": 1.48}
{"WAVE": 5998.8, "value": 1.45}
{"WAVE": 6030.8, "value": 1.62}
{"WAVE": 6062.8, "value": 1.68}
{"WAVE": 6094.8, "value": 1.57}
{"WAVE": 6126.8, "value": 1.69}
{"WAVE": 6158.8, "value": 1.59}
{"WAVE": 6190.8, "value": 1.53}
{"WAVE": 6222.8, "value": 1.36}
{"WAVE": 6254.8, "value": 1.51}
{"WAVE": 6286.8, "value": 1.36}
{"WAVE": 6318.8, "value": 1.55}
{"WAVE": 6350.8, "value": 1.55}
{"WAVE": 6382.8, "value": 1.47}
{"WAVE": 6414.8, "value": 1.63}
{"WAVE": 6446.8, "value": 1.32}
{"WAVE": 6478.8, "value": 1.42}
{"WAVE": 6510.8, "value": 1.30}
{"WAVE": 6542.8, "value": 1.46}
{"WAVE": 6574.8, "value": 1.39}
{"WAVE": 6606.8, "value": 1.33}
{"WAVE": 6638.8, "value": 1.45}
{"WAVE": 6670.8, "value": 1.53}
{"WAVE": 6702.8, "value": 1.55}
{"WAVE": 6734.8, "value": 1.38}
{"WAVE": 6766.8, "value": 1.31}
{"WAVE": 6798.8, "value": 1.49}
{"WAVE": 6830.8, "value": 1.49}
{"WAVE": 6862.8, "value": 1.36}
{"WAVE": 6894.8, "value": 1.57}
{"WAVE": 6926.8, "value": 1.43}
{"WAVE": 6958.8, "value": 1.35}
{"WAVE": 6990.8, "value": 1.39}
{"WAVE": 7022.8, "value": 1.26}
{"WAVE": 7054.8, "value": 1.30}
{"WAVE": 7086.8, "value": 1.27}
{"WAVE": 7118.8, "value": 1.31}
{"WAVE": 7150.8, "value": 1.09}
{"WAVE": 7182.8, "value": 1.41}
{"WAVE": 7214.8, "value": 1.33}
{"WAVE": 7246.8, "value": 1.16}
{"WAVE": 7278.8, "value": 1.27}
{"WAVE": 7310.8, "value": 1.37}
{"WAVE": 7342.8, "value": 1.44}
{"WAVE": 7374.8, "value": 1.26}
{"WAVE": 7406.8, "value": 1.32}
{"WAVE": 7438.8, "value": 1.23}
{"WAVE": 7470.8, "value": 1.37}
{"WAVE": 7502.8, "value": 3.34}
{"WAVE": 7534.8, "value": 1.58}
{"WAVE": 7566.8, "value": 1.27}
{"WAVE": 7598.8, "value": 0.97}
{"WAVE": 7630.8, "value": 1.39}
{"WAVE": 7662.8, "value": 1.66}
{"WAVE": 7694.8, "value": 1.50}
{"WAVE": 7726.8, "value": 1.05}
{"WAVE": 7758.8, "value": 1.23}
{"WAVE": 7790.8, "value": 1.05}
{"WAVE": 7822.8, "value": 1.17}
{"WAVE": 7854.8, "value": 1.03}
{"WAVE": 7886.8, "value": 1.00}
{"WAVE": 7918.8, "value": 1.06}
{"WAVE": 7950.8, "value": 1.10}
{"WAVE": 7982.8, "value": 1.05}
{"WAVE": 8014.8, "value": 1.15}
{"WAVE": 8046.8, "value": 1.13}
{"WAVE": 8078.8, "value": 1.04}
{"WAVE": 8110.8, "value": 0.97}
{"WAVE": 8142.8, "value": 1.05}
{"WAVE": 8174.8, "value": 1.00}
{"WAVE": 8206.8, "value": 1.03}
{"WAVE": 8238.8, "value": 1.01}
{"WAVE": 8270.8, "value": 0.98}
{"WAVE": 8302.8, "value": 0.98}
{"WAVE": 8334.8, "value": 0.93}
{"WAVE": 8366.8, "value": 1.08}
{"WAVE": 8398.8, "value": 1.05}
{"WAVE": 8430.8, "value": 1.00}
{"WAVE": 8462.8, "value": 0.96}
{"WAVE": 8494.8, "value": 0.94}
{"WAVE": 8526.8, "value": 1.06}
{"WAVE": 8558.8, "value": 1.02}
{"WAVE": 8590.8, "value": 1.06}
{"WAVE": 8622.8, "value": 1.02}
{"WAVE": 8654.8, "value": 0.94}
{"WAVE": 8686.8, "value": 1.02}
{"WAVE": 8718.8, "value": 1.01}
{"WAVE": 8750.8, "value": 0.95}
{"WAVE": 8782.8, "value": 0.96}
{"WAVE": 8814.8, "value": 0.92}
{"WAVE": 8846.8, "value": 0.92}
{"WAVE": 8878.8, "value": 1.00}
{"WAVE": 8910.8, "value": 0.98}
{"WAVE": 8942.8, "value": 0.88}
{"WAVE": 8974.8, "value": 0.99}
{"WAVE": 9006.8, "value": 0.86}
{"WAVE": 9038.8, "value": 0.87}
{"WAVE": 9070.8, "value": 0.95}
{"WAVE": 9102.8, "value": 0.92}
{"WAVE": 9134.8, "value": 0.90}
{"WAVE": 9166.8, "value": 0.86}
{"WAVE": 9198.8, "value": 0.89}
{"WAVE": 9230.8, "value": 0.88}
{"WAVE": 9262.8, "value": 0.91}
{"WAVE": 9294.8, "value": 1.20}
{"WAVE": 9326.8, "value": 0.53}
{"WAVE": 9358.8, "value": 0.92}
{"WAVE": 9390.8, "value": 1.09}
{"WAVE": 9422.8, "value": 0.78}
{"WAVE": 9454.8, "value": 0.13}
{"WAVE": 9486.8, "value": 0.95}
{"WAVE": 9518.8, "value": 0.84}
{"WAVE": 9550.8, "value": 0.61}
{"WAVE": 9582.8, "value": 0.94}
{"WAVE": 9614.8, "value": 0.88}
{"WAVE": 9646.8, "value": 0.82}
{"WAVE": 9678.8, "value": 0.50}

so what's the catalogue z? 0.142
